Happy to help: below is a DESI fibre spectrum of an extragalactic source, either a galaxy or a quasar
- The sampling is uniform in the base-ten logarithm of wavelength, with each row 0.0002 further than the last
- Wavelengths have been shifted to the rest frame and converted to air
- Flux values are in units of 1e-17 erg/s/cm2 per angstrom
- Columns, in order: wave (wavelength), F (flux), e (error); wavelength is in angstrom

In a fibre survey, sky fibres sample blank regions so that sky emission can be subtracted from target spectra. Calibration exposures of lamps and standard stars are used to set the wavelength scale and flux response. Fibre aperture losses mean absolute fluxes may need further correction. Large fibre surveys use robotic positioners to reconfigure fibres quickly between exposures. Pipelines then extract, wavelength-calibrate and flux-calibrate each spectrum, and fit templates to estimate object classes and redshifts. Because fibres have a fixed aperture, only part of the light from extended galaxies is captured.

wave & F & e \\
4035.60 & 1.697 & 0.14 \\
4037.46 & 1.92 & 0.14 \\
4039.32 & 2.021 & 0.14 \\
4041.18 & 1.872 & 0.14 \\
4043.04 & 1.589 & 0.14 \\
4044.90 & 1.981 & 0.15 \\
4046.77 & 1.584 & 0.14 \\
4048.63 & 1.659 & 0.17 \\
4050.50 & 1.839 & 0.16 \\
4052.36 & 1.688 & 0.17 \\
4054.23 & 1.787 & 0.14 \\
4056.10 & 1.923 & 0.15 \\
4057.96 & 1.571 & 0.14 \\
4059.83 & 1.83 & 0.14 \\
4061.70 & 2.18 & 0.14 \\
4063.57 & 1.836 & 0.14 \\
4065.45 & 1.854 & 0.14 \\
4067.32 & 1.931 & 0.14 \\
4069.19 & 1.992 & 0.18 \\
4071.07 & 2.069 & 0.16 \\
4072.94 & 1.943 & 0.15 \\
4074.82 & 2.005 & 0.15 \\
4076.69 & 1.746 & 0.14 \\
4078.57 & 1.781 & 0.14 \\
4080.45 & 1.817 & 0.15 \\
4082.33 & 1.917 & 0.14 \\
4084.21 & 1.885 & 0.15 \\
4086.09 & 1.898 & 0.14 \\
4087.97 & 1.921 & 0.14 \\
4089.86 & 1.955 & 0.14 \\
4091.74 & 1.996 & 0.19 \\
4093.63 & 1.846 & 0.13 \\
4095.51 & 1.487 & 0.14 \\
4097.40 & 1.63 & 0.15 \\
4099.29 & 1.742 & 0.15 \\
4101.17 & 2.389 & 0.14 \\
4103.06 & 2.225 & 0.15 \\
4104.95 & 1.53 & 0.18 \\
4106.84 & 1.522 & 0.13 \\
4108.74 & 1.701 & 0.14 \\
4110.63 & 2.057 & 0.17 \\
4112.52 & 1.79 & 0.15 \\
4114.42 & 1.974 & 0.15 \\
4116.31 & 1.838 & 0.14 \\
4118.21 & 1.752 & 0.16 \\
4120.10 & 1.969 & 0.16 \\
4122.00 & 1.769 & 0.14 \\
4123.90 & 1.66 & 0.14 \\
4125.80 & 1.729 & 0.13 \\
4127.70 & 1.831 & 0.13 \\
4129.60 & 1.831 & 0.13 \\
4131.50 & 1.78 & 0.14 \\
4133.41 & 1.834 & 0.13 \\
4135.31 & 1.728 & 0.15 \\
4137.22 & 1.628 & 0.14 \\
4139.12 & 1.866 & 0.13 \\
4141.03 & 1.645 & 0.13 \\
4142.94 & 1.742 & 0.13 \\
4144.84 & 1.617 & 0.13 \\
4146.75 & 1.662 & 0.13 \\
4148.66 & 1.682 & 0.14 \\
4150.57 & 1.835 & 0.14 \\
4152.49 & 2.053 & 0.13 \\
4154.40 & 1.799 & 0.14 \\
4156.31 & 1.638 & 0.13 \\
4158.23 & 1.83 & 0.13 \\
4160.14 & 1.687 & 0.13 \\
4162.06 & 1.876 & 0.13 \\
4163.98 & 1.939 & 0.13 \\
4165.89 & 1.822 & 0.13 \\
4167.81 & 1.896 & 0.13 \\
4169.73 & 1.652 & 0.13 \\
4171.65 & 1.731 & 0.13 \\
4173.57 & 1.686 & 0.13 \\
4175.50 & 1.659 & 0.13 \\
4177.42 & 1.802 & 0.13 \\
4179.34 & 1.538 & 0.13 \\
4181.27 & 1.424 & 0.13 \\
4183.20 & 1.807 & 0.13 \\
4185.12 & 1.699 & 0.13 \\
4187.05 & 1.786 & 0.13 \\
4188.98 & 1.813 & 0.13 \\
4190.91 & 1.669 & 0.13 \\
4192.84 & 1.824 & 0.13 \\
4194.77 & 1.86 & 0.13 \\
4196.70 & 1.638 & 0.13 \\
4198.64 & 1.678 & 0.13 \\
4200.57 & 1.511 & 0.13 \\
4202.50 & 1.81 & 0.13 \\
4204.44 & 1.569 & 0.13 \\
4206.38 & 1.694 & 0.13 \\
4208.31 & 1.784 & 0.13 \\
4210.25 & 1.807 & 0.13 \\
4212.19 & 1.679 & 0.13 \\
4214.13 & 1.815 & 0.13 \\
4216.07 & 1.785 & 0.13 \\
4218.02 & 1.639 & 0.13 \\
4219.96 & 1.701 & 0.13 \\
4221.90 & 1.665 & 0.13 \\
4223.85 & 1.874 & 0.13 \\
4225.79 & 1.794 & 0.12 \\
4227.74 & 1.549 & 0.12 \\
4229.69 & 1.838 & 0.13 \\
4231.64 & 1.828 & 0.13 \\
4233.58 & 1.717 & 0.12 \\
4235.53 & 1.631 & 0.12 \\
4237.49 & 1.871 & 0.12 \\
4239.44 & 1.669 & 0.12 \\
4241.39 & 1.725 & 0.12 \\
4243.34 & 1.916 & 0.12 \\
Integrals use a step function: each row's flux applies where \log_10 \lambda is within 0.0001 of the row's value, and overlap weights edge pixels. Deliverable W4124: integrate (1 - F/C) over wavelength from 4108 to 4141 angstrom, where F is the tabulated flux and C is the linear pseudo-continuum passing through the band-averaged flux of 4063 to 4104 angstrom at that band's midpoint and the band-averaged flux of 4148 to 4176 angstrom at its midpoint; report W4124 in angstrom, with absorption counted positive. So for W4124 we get 0.7 angstrom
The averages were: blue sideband 1.9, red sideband 1.79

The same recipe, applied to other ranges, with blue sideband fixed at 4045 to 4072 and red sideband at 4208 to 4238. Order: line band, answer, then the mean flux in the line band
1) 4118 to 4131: 0.1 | 1.79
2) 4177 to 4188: 0.6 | 1.67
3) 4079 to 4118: -0.7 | 1.85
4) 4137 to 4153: 0.4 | 1.74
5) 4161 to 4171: -0.3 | 1.83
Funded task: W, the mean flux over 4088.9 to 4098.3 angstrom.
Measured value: 1.78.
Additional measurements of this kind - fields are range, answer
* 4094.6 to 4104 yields 1.9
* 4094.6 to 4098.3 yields 1.56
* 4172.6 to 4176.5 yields 1.67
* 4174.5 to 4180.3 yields 1.67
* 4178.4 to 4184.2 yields 1.59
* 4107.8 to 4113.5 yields 1.85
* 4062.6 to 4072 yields 1.94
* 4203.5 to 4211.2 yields 1.71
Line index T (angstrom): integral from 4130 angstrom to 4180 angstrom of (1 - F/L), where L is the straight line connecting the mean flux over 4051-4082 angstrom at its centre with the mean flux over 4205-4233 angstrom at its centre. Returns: 1.1 angstrom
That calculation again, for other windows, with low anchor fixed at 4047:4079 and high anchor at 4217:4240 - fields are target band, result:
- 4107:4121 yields -0.2 angstrom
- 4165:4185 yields 0.8 angstrom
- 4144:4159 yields 0.2 angstrom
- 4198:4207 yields 0.5 angstrom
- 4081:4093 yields -0.6 angstrom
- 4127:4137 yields 0.1 angstrom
